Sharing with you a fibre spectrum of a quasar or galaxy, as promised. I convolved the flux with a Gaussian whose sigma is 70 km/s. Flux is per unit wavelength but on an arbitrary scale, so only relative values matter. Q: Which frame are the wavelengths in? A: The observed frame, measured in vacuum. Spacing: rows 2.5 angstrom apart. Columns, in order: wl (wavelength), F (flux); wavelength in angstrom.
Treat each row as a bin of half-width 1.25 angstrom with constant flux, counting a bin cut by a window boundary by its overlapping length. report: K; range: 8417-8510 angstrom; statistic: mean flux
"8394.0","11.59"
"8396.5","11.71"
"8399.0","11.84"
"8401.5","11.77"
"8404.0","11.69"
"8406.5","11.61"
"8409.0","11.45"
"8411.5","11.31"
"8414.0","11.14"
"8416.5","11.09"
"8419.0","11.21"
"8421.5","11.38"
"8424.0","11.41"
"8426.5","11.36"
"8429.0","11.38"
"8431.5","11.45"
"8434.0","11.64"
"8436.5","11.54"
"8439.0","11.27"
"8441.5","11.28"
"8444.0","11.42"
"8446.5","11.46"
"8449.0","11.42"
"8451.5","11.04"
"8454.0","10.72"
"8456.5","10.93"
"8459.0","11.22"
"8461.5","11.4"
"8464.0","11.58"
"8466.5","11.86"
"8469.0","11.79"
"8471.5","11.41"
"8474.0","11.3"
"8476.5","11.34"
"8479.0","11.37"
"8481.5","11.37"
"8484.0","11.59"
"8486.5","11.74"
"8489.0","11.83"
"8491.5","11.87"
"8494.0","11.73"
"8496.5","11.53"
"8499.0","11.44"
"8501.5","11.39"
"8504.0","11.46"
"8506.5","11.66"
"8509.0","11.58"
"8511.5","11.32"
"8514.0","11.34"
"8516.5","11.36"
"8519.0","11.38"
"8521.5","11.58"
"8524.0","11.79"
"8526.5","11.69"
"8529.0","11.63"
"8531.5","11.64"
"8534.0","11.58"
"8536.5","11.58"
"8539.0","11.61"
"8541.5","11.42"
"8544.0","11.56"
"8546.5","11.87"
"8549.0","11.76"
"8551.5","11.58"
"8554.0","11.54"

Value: 11.4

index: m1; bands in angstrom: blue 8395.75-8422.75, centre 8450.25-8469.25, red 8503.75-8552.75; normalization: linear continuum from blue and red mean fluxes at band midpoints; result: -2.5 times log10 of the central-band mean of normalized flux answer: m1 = 0.02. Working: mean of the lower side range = 11.5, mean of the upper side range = 11.6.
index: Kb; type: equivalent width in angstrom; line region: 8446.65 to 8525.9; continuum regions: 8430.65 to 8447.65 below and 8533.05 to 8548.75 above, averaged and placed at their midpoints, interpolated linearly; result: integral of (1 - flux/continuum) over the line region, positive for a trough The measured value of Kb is 0.4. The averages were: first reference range 11.4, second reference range 11.6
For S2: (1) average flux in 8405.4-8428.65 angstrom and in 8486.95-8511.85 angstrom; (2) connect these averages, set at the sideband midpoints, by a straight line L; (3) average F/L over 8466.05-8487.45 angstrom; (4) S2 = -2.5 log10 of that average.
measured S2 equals 0.00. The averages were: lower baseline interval 11.3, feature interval 11.5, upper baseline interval 11.6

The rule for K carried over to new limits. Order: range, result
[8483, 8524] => 11.6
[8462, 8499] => 11.6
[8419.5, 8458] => 11.3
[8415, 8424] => 11.2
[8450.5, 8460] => 11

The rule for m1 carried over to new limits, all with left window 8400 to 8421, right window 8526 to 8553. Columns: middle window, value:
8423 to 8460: 0.02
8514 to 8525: 0.01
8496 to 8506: 0.01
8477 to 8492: -0.01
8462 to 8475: -0.01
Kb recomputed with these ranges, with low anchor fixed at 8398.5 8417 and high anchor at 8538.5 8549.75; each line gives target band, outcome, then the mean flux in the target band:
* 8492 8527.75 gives 0.2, 11.5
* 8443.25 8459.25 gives 0.5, 11.2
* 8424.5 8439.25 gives 0.1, 11.4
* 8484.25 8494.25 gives -0.2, 11.8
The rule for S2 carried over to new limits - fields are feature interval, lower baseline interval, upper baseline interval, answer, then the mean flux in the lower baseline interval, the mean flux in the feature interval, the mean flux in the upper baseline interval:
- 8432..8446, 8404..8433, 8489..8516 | 0.00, 11.4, 11.4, 11.5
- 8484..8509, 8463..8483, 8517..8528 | -0.01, 11.5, 11.6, 11.6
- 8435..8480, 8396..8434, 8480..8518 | 0.01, 11.5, 11.4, 11.5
